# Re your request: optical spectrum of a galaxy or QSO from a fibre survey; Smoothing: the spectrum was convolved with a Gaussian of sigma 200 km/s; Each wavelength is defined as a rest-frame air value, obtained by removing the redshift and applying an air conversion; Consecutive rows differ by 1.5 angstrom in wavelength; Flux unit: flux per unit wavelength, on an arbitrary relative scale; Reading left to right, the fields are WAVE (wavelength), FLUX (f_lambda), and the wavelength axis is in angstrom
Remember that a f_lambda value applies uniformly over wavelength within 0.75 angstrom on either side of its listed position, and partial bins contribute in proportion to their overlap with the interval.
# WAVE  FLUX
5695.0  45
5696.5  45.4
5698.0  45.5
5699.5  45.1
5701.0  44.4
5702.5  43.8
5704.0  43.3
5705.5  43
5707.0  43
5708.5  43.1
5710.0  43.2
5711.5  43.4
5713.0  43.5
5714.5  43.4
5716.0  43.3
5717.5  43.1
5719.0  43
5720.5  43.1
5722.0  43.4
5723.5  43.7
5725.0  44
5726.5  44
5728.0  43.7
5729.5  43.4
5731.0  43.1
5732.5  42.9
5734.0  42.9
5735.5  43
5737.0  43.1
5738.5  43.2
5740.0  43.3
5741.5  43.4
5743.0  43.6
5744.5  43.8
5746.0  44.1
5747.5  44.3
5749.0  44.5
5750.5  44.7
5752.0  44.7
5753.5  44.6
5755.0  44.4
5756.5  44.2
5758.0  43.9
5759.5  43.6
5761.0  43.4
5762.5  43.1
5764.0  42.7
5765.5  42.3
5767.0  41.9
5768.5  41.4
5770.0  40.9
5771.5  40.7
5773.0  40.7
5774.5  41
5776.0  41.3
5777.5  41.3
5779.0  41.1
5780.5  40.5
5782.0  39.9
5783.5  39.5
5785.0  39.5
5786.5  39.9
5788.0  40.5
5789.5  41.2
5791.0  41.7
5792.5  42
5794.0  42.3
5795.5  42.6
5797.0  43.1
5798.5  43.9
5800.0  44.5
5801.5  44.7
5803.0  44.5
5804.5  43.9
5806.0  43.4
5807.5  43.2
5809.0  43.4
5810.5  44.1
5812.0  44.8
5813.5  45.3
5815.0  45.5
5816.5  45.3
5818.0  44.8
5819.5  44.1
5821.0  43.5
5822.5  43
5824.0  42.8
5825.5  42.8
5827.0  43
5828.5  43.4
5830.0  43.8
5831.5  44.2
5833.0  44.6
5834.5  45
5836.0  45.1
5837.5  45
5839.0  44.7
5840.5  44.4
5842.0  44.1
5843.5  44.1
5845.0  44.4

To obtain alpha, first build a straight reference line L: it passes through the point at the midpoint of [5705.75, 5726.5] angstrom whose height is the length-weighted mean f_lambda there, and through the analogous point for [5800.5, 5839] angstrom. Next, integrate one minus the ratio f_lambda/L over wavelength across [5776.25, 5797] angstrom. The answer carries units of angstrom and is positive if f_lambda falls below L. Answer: 1.4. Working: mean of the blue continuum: 43.3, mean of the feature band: 41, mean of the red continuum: 44.1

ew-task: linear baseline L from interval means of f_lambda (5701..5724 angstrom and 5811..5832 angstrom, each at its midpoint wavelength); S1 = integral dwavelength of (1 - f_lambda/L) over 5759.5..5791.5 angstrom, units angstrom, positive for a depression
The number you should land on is 1.8 angstrom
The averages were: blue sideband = 43.3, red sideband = 44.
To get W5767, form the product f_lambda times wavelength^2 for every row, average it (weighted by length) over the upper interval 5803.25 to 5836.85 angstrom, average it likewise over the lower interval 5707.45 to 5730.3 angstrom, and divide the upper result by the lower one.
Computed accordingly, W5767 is 1.05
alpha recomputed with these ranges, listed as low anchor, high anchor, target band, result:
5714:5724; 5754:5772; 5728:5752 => -0.32 angstrom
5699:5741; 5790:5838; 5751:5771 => 0.20 angstrom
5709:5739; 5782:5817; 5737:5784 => 0.49 angstrom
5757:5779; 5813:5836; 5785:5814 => 0.12 angstrom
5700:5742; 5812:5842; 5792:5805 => 0.14 angstrom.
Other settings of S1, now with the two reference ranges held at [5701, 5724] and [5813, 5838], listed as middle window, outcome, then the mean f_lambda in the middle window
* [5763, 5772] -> 0.4 angstrom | 41.7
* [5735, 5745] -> 0.0 angstrom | 43.3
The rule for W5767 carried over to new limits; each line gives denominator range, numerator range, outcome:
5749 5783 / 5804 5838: 1.06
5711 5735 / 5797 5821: 1.05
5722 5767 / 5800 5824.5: 1.04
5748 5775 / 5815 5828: 1.04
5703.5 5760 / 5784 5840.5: 1.03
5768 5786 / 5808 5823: 1.11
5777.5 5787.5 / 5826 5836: 1.12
